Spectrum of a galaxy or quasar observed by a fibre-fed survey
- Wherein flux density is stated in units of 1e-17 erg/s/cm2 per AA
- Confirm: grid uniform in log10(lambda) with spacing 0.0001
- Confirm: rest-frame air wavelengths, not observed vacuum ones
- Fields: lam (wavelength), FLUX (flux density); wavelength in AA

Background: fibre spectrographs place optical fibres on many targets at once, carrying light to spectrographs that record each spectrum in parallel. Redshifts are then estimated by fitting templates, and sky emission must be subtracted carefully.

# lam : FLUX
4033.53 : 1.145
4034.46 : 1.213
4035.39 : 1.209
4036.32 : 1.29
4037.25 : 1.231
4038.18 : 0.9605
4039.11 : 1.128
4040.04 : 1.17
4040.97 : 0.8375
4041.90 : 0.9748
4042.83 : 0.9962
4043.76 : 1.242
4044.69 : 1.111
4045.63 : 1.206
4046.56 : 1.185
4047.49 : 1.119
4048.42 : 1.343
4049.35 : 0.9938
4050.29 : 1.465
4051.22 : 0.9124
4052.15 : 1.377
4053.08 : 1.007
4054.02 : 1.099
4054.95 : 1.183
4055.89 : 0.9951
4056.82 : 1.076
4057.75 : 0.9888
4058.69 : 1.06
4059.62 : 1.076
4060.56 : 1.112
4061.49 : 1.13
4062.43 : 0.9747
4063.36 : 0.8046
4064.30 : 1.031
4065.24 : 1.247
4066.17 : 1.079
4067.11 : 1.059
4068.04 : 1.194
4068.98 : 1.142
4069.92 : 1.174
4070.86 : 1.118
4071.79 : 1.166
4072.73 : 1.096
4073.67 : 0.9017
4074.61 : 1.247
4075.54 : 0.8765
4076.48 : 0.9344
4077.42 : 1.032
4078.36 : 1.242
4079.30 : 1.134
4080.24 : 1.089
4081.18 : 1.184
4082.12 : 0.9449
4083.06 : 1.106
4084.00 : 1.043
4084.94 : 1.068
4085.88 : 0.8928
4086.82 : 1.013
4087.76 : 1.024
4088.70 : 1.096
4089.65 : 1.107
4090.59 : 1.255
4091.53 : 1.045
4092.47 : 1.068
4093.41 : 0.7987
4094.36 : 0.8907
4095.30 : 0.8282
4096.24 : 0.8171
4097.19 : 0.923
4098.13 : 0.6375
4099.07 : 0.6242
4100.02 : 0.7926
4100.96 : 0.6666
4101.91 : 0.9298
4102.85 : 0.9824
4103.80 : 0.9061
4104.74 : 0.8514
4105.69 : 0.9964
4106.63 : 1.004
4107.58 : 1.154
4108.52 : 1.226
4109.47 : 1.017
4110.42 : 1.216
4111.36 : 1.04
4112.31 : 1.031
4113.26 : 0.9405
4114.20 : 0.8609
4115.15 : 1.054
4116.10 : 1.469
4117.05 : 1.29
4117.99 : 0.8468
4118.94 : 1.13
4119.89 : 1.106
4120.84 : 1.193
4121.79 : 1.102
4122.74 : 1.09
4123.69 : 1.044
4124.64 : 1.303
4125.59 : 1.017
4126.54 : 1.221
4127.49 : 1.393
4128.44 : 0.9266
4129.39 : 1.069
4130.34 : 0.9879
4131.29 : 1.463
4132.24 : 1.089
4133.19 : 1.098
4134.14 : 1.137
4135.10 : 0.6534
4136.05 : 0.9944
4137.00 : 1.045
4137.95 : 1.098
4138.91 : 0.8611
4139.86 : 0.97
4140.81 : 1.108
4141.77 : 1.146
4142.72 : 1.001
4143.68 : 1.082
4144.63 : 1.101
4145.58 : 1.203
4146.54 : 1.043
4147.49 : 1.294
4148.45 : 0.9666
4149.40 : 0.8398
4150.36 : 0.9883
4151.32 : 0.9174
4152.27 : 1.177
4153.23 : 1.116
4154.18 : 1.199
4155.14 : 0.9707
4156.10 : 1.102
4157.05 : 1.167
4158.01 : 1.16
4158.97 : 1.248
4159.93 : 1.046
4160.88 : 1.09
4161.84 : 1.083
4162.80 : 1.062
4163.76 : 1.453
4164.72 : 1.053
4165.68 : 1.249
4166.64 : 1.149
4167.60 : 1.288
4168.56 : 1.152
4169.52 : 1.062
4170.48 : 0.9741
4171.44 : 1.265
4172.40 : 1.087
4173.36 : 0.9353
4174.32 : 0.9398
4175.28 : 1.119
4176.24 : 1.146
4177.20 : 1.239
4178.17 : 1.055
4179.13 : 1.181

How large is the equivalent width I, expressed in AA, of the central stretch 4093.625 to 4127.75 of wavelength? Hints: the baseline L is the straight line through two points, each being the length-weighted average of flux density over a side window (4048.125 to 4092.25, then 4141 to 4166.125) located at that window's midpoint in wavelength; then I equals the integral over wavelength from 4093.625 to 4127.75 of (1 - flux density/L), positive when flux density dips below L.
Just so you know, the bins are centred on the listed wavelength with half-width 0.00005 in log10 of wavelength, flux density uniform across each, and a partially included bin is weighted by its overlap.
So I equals 2.60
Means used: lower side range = 1.09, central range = 1.01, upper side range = 1.11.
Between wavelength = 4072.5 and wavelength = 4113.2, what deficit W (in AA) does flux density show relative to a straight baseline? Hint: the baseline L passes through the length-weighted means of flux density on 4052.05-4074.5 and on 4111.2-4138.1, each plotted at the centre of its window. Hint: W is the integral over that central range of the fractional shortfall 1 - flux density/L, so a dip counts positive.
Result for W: 3.6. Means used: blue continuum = 1.08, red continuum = 1.09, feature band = 0.992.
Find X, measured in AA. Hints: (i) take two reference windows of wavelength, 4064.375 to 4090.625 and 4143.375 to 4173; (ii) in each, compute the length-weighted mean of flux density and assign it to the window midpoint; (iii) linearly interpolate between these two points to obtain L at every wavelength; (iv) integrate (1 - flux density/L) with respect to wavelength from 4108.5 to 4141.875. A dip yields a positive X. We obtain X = 0.5 AA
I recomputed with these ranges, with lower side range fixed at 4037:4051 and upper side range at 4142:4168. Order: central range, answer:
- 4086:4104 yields 3.3 AA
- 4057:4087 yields 1.4 AA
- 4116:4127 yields -0.2 AA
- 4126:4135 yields -0.1 AA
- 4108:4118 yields 0.1 AA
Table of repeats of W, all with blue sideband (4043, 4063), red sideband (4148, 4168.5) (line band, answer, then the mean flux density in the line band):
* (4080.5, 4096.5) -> 1.5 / 1.01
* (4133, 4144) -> 1.0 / 1.01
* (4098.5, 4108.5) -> 1.9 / 0.904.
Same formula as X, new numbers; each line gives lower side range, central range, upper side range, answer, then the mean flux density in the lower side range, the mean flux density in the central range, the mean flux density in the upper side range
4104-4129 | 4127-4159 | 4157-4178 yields 1.15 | 1.1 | 1.07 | 1.13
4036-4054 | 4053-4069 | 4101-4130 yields 0.70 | 1.13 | 1.07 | 1.07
